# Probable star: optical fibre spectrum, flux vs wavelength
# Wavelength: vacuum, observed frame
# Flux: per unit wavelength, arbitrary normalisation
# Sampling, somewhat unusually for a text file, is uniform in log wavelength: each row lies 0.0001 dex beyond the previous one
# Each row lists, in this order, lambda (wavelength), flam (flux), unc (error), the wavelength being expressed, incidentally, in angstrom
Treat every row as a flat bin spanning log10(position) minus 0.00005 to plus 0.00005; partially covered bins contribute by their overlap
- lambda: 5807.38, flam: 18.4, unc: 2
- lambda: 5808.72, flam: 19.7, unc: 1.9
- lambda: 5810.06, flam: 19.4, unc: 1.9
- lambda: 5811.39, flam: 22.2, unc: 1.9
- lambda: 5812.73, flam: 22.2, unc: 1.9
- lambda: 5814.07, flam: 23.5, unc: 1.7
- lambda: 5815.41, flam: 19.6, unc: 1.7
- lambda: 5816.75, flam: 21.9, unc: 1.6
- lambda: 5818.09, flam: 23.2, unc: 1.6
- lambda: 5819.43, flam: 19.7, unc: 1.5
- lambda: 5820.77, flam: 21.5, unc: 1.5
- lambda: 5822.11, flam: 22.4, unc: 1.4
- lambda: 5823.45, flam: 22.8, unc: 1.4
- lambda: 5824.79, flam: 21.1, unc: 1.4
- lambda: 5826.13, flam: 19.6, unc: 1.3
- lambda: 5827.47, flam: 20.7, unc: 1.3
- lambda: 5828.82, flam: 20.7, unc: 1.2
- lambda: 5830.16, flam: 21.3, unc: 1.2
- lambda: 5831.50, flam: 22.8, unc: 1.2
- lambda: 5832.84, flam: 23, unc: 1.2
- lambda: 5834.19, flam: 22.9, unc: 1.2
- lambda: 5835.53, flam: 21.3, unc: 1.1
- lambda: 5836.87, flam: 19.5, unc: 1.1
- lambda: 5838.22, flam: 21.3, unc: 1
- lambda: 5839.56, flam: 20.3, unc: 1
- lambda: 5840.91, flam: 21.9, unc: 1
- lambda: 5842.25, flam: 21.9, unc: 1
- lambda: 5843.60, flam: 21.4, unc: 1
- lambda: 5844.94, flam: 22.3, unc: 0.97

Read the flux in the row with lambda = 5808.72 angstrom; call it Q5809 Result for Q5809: 19.7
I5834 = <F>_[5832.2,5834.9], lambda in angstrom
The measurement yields 22.9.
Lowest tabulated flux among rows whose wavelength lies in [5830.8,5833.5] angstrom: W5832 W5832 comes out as 22.8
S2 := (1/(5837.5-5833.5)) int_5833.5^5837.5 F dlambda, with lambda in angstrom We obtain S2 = 21.3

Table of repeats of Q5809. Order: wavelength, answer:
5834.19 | 22.9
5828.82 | 20.7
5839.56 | 20.3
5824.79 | 21.1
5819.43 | 19.7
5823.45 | 22.8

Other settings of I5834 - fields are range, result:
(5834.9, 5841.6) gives 20.9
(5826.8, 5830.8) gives 20.9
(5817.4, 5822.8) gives 21.7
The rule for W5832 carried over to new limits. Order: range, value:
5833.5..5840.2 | 19.5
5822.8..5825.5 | 21.1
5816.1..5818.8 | 21.9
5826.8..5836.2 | 20.7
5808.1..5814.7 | 19.4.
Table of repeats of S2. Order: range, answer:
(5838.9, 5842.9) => 21.4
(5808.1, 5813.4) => 20.9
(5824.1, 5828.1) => 20.5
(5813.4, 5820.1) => 21.6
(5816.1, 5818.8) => 22.5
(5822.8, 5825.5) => 21.9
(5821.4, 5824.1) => 22.6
